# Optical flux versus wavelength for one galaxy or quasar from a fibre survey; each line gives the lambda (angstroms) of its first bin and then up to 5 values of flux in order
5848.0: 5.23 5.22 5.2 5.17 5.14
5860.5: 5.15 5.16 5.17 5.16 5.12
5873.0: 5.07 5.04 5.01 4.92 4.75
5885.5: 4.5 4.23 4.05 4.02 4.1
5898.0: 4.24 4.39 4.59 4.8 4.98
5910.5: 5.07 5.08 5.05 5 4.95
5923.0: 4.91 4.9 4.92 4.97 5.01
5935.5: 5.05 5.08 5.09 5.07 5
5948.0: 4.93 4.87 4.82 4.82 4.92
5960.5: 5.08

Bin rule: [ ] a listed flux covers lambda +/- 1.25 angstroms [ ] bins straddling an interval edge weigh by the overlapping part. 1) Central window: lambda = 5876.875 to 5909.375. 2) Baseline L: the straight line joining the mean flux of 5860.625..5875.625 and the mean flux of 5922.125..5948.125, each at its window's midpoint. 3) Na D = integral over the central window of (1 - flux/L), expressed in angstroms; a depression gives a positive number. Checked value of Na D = 3.7 angstroms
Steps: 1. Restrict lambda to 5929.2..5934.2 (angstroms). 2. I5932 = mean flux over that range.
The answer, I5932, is 4.99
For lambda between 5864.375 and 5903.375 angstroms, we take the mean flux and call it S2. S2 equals 4.65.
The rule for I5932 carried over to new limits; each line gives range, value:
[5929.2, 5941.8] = 5.04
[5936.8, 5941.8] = 5.08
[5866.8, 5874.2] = 5.12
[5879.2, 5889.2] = 4.6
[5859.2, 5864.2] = 5.15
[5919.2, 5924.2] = 4.93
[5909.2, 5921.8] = 5.03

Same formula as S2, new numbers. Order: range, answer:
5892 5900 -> 4.15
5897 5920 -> 4.81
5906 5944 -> 5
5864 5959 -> 4.83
